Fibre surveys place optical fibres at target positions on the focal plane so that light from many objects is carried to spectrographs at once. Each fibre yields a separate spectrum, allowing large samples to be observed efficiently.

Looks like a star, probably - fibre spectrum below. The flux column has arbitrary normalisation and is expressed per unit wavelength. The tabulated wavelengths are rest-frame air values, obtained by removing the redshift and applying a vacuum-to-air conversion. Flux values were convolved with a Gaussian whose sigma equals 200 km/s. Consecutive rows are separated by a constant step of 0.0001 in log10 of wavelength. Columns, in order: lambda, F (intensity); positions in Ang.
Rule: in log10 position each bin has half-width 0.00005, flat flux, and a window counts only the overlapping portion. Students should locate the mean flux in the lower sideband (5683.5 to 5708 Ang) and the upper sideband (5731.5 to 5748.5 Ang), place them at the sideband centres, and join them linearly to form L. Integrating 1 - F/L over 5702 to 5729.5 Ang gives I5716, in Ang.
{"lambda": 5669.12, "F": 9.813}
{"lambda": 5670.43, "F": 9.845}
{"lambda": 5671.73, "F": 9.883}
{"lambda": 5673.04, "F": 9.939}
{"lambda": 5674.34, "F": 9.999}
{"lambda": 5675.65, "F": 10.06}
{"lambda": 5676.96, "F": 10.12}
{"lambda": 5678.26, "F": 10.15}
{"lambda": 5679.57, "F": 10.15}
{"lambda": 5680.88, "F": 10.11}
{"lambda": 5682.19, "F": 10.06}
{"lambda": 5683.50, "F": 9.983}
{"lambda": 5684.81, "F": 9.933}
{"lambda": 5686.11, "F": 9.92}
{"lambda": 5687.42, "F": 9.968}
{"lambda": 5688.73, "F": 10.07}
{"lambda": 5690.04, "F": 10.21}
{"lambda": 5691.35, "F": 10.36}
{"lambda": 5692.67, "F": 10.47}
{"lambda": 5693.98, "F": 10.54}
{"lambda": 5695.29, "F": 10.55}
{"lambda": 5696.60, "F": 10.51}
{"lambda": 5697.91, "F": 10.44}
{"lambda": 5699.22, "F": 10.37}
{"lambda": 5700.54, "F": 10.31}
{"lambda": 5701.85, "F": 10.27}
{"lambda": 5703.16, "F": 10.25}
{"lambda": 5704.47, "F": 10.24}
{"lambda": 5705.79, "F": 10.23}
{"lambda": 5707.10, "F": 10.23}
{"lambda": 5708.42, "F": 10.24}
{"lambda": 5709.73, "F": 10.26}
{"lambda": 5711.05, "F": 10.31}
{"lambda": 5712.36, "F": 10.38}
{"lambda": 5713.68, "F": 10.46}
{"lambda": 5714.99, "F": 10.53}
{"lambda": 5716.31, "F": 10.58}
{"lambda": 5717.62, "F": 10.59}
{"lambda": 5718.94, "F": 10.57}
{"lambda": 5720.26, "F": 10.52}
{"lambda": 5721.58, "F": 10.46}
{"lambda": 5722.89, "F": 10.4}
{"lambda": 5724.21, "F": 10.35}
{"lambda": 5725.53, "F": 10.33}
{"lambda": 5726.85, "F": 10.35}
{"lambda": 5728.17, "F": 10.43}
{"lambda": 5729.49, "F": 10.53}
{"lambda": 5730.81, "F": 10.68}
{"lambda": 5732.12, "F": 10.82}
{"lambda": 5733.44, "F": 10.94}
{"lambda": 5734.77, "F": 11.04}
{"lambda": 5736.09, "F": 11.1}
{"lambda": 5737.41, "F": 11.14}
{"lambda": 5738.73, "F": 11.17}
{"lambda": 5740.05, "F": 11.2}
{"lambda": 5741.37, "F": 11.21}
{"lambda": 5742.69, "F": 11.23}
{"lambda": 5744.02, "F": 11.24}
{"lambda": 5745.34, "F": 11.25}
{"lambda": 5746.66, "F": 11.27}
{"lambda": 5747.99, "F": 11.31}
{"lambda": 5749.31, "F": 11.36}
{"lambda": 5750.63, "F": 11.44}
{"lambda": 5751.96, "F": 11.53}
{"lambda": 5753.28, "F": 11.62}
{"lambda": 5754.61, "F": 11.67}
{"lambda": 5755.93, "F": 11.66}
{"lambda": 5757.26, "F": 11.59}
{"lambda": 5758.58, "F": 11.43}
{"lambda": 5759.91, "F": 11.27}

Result 0.7 Ang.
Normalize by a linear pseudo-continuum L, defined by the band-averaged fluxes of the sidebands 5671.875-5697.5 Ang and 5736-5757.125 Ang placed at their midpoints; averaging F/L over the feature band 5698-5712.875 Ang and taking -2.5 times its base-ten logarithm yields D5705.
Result 0.03 mag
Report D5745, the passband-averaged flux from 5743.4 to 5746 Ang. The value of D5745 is 11.3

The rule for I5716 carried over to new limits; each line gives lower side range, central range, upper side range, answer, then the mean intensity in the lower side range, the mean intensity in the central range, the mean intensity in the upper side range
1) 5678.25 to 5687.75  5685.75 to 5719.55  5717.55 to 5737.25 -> -0.18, 10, 10.3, 10.6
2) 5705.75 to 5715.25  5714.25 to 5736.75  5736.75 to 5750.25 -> 0.31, 10.3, 10.6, 11.2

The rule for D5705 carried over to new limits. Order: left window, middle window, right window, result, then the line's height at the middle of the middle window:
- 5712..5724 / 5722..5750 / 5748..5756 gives 0.01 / 11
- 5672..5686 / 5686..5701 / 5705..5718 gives -0.01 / 10.2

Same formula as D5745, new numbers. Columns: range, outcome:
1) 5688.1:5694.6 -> 10.3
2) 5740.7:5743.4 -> 11.2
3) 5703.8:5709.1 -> 10.2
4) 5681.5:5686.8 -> 9.98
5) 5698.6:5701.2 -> 10.3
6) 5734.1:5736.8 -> 11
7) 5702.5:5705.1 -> 10.3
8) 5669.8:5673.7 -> 9.91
